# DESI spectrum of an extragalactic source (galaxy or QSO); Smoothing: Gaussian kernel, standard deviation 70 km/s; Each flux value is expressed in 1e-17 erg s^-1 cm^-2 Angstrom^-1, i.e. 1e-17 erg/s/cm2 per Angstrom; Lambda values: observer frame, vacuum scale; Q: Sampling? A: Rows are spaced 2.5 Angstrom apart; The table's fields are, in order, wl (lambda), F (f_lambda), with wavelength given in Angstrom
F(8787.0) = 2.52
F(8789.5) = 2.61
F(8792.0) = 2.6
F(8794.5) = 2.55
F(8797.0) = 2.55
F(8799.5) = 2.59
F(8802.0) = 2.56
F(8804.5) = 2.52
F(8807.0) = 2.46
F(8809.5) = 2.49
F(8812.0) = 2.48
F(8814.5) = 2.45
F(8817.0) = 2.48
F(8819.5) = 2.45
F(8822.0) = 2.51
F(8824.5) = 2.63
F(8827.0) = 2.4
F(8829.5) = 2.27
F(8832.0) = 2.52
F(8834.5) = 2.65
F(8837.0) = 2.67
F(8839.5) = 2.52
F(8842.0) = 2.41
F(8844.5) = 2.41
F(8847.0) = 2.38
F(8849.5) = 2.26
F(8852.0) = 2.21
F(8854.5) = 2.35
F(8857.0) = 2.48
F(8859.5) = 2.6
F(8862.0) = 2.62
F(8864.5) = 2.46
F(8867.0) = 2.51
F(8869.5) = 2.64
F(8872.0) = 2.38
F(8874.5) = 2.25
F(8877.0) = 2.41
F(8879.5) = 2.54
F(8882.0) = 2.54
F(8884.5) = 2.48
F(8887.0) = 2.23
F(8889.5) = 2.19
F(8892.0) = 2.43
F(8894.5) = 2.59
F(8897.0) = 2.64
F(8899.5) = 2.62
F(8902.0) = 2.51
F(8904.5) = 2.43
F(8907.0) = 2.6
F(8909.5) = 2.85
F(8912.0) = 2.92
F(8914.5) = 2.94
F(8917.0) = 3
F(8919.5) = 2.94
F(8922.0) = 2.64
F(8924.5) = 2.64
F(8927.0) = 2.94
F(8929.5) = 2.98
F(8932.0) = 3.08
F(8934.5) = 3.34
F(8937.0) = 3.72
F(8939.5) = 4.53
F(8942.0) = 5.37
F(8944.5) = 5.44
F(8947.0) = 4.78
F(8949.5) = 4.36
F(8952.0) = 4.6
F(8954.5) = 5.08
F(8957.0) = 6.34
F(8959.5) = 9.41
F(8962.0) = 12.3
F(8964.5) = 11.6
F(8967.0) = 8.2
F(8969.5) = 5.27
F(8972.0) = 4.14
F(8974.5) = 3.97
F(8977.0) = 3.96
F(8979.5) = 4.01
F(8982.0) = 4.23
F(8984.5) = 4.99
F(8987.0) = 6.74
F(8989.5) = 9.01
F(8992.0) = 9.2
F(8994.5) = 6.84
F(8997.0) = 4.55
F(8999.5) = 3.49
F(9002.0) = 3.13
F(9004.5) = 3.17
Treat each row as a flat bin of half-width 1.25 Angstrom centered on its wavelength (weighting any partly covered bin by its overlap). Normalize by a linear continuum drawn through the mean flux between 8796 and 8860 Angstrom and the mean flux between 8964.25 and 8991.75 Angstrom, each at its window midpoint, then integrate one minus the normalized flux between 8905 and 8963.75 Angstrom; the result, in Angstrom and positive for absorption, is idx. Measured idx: 7.4 Angstrom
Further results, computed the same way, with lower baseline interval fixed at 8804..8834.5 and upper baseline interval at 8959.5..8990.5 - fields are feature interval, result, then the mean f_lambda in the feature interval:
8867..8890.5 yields 9.5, 2.41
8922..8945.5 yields 7.9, 3.7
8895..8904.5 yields 4.2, 2.57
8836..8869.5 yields 8.9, 2.46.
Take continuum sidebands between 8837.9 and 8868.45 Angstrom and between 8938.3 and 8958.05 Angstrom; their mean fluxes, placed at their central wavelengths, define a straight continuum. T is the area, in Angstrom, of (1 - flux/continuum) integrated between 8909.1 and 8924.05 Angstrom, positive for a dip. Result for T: 4.7 Angstrom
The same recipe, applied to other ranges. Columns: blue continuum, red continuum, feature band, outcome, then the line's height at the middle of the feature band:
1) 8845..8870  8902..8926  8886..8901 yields 1.1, 2.65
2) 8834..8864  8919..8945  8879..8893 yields 2.6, 2.95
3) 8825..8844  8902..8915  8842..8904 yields 3.8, 2.61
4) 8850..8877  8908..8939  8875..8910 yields 3.0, 2.73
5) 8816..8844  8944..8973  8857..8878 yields 7.1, 3.77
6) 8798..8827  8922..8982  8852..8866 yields 3.8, 3.41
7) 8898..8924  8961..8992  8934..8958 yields 0.1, 4.8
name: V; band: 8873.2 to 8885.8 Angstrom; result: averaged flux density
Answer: 2.44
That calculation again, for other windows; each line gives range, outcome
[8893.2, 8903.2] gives 2.59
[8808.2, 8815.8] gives 2.47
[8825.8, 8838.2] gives 2.5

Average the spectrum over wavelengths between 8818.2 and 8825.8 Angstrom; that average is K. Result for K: 2.53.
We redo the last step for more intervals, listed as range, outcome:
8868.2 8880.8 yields 2.44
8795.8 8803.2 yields 2.57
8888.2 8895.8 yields 2.4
